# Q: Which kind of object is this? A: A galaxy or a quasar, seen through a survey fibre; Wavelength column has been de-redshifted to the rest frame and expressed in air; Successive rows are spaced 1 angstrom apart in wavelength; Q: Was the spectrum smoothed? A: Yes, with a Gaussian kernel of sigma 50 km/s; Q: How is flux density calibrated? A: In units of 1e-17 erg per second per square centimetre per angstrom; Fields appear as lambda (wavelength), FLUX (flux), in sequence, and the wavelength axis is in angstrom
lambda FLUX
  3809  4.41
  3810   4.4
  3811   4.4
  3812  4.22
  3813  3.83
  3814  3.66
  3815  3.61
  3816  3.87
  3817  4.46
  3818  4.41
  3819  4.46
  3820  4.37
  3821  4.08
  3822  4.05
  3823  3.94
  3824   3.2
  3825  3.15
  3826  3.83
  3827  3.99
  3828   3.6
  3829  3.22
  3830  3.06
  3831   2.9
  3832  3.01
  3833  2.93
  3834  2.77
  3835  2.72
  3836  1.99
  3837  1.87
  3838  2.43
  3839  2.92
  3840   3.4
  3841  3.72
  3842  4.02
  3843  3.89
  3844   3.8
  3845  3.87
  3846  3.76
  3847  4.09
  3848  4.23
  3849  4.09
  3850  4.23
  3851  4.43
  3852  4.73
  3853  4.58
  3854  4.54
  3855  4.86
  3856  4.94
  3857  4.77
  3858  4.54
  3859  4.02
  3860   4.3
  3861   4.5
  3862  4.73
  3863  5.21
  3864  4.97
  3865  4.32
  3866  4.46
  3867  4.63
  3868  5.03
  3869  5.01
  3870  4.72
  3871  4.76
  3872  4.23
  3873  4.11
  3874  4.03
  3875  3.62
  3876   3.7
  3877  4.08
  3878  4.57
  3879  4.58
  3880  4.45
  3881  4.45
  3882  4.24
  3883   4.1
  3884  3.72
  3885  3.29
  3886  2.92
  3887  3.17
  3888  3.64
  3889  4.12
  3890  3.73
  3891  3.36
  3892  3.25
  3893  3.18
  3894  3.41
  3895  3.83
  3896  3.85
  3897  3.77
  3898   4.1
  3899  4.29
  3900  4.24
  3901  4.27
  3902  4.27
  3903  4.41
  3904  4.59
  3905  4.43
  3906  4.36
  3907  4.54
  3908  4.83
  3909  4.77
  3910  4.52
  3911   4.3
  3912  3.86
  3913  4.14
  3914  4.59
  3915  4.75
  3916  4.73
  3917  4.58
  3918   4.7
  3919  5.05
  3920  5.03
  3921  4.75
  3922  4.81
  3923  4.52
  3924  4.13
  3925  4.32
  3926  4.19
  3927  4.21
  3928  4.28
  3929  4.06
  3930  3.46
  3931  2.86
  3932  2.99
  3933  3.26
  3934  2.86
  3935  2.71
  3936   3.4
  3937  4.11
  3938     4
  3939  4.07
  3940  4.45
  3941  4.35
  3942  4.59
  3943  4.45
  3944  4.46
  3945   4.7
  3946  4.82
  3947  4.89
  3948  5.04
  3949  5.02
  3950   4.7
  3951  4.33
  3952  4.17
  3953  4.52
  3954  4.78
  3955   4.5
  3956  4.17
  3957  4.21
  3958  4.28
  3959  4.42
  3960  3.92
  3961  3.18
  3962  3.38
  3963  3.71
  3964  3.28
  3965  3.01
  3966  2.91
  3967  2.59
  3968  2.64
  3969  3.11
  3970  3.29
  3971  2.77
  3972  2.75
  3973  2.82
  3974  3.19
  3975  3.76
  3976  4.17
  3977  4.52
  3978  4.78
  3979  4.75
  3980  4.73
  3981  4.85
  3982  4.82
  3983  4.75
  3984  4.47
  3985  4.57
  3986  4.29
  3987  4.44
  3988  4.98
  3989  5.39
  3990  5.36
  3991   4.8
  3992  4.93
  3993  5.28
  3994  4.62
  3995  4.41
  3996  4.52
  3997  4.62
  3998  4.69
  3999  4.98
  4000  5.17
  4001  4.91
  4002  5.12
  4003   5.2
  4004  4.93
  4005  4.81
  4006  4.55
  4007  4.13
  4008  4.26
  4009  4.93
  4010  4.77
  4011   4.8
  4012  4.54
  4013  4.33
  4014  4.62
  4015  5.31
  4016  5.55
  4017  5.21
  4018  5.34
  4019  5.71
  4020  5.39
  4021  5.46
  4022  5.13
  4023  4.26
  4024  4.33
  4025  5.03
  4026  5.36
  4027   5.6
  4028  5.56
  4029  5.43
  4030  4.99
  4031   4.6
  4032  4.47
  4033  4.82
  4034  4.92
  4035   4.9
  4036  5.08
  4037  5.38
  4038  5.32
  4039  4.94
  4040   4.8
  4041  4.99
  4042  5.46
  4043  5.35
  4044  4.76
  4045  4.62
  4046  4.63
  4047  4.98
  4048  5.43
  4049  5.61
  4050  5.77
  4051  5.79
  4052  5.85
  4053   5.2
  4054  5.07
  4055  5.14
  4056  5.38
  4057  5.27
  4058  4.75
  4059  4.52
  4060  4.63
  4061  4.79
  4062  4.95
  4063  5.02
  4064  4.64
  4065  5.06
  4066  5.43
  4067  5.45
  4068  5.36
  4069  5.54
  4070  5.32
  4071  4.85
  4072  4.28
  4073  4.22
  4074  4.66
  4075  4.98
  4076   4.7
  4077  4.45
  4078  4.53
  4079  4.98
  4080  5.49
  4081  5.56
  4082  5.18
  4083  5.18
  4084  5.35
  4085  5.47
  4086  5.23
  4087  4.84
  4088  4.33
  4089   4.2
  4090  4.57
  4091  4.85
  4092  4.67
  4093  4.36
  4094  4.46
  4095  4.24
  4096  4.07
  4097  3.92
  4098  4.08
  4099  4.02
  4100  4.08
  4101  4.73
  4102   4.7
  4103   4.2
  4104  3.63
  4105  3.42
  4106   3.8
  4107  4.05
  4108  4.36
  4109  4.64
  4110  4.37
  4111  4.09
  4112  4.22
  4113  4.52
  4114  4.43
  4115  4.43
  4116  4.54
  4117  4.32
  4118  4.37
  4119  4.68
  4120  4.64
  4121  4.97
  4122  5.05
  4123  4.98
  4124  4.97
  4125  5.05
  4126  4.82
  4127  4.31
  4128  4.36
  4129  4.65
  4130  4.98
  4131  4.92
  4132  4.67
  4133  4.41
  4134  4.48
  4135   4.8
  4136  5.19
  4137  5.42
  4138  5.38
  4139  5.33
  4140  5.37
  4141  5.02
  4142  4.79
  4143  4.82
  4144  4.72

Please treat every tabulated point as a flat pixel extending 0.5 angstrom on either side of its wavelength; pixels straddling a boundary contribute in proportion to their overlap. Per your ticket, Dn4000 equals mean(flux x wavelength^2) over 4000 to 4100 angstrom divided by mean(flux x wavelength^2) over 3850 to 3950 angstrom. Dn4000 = 1.3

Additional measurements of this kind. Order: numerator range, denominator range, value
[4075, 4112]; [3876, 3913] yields 1.24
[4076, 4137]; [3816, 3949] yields 1.26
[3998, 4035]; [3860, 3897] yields 1.29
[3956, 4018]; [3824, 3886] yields 1.17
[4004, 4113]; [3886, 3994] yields 1.24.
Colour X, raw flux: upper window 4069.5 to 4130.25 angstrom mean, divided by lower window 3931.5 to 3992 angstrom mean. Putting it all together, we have 1.1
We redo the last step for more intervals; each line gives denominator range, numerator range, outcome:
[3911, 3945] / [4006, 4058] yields 1.22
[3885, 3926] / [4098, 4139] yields 1.08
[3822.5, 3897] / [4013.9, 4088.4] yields 1.30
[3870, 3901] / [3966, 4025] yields 1.16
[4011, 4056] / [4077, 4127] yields 0.89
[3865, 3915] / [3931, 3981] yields 0.94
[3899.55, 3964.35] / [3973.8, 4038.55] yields 1.14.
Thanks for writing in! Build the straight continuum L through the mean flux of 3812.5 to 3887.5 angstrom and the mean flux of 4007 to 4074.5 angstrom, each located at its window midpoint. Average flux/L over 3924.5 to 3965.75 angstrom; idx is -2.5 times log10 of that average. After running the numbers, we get 0.11 mag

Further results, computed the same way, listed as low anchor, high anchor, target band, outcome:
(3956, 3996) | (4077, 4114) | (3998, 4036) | -0.176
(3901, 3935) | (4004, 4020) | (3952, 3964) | 0.114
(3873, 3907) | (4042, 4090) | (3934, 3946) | 0.044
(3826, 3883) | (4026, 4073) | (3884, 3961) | 0.059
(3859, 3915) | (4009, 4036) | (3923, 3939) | 0.204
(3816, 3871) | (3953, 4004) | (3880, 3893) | 0.104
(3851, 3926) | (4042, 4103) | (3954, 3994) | 0.131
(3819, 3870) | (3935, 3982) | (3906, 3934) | -0.079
